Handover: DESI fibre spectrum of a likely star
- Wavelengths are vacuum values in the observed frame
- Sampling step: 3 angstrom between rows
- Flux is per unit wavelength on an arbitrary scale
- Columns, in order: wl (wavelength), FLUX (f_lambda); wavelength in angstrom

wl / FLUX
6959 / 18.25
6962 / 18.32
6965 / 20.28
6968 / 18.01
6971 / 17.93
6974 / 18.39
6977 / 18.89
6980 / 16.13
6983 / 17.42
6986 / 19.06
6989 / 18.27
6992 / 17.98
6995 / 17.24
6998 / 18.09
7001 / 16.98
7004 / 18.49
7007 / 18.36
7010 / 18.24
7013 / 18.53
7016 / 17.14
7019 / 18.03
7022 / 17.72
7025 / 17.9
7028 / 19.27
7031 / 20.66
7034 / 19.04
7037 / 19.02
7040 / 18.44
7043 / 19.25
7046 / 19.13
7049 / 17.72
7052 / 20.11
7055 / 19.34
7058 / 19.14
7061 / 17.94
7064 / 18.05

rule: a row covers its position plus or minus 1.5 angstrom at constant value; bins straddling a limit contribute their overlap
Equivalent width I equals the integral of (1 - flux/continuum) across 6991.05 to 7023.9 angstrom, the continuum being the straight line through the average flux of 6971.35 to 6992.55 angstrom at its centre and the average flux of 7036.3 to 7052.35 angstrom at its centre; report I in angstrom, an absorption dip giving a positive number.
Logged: 0.8 angstrom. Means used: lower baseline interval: 18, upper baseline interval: 18.9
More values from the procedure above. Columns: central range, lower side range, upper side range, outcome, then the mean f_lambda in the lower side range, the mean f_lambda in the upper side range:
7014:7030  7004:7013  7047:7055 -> 0.4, 18.4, 19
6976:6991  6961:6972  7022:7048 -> 0.7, 18.7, 19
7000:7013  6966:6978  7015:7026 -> -0.2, 18.4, 17.7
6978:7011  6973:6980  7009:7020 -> 0.4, 18.1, 18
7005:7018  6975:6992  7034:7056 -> 0.2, 18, 19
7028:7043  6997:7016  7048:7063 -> -0.6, 18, 18.9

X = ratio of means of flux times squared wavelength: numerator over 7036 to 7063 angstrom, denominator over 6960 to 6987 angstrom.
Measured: 1.06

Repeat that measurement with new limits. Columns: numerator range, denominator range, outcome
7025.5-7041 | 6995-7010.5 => 1.08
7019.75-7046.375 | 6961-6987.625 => 1.05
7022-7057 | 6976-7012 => 1.08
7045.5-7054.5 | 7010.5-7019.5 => 1.07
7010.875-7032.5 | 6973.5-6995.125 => 1.04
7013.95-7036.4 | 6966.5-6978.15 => 1.03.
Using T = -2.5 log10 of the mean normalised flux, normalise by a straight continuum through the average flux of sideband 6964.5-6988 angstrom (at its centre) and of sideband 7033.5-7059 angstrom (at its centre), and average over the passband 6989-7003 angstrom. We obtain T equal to 0.04 mag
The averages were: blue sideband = 18.2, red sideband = 19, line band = 17.7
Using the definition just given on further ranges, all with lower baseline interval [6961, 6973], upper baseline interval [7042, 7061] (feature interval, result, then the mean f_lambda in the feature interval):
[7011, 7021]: 0.056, 17.9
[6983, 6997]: 0.040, 18.1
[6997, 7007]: 0.052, 17.9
